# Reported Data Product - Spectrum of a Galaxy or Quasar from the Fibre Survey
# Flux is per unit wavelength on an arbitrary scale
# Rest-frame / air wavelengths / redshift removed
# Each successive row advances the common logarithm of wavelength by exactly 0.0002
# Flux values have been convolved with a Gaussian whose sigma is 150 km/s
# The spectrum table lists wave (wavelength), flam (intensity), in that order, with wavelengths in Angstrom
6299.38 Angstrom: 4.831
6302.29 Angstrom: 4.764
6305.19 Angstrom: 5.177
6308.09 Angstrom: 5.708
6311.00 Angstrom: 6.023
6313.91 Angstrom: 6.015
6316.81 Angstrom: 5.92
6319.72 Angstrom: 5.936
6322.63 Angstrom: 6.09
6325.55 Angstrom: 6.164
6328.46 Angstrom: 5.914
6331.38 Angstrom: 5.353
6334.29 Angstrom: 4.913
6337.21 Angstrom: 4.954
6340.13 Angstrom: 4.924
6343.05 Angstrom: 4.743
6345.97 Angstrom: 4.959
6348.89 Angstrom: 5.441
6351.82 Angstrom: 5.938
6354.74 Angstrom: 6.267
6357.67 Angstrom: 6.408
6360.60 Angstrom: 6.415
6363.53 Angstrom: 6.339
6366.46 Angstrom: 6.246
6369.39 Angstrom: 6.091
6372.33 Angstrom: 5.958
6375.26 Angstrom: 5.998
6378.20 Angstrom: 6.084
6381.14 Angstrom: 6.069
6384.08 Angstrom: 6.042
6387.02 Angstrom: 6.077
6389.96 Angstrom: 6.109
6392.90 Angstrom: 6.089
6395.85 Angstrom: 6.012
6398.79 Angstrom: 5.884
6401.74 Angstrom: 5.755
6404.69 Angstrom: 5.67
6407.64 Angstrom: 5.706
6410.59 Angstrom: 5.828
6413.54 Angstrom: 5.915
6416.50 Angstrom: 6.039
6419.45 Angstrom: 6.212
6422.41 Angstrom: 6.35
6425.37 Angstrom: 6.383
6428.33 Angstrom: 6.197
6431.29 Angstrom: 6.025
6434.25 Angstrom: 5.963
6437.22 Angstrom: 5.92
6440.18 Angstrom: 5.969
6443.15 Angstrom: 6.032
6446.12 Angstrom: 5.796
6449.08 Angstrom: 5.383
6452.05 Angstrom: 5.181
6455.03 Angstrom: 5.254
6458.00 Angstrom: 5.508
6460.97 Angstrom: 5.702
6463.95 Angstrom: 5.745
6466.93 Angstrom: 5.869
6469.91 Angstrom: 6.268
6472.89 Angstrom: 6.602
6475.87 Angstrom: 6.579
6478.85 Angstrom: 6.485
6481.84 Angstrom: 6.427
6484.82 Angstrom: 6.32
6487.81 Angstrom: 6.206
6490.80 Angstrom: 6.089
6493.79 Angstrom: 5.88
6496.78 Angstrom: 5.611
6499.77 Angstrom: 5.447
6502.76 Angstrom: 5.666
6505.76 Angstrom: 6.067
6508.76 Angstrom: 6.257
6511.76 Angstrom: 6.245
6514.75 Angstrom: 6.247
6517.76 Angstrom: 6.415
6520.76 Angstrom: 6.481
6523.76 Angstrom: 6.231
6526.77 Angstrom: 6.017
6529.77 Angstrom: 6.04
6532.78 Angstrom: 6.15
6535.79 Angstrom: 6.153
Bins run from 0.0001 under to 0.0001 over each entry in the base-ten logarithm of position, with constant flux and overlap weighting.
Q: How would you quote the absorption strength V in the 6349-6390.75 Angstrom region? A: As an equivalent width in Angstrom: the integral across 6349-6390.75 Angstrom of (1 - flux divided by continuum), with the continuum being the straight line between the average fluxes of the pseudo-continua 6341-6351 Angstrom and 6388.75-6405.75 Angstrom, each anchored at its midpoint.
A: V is -4.95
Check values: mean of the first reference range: 5.1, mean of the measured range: 6.12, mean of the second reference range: 5.92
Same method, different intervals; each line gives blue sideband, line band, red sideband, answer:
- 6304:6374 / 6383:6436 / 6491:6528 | -1.3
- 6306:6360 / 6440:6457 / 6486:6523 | 1.0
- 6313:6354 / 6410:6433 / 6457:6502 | -1.1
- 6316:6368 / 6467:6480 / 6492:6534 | -1.0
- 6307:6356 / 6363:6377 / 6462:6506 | -1.0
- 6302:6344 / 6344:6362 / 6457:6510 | -0.8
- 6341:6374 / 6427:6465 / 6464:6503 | 1.9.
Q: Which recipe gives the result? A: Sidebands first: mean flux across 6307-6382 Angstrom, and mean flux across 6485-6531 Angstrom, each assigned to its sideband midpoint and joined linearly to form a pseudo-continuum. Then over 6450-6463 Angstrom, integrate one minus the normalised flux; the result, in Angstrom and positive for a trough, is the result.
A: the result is 1.2 Angstrom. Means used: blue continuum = 5.8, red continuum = 6.07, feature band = 5.42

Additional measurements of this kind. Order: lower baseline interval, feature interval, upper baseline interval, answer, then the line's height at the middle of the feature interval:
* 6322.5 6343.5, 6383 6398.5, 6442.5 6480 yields -1.27 Angstrom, 5.59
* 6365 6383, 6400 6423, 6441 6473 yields -0.01 Angstrom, 5.92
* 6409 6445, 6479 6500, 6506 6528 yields 0.47 Angstrom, 6.2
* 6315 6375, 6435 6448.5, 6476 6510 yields 0.14 Angstrom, 5.96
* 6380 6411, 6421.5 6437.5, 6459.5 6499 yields -0.37 Angstrom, 6.01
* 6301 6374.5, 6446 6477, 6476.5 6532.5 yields 1.14 Angstrom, 6.02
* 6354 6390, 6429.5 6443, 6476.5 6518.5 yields 0.33 Angstrom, 6.13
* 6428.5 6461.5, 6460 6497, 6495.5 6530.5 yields -1.70 Angstrom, 5.89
